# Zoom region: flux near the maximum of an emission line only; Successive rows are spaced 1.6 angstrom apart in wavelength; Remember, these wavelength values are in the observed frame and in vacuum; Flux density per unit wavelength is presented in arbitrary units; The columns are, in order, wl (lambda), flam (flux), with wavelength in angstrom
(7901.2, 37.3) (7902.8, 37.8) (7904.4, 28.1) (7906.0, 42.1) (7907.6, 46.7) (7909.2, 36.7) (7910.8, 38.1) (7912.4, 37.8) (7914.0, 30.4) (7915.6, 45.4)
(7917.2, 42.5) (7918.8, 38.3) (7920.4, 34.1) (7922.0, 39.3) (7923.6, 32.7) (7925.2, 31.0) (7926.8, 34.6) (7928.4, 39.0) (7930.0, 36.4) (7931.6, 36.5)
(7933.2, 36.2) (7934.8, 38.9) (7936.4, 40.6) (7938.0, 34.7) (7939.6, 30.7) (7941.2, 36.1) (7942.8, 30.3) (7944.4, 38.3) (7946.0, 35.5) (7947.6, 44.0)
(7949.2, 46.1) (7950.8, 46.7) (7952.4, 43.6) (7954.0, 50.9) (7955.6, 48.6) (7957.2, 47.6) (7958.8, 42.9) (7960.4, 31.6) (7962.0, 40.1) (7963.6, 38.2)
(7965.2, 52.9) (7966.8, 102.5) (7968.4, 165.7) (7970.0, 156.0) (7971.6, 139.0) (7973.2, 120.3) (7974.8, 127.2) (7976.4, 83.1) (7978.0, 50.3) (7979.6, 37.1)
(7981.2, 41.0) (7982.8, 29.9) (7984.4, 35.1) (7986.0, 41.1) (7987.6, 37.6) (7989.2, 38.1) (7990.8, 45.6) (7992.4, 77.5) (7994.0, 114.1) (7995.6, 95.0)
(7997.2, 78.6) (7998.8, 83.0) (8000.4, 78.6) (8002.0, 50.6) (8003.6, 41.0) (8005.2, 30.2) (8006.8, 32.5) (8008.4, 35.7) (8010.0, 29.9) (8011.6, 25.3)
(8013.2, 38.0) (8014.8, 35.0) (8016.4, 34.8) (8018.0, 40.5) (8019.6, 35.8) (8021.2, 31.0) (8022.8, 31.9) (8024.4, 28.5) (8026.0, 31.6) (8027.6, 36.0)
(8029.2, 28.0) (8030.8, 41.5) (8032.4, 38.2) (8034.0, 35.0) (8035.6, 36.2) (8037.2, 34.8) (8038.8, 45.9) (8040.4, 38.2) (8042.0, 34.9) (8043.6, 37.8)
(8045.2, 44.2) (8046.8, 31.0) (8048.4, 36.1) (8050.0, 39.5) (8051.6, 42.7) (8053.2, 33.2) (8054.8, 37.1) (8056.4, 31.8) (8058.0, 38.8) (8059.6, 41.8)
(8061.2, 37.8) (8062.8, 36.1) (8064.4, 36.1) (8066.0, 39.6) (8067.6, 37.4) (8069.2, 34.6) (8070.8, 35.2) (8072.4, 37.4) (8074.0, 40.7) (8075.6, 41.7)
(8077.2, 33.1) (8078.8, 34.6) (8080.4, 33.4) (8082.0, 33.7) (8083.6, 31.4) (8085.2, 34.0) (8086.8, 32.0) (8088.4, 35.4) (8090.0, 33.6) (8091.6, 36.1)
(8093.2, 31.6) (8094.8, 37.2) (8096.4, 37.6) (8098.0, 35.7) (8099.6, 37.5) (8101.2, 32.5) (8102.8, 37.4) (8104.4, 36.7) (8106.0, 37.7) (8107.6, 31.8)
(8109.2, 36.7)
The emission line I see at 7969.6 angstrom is H-alpha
